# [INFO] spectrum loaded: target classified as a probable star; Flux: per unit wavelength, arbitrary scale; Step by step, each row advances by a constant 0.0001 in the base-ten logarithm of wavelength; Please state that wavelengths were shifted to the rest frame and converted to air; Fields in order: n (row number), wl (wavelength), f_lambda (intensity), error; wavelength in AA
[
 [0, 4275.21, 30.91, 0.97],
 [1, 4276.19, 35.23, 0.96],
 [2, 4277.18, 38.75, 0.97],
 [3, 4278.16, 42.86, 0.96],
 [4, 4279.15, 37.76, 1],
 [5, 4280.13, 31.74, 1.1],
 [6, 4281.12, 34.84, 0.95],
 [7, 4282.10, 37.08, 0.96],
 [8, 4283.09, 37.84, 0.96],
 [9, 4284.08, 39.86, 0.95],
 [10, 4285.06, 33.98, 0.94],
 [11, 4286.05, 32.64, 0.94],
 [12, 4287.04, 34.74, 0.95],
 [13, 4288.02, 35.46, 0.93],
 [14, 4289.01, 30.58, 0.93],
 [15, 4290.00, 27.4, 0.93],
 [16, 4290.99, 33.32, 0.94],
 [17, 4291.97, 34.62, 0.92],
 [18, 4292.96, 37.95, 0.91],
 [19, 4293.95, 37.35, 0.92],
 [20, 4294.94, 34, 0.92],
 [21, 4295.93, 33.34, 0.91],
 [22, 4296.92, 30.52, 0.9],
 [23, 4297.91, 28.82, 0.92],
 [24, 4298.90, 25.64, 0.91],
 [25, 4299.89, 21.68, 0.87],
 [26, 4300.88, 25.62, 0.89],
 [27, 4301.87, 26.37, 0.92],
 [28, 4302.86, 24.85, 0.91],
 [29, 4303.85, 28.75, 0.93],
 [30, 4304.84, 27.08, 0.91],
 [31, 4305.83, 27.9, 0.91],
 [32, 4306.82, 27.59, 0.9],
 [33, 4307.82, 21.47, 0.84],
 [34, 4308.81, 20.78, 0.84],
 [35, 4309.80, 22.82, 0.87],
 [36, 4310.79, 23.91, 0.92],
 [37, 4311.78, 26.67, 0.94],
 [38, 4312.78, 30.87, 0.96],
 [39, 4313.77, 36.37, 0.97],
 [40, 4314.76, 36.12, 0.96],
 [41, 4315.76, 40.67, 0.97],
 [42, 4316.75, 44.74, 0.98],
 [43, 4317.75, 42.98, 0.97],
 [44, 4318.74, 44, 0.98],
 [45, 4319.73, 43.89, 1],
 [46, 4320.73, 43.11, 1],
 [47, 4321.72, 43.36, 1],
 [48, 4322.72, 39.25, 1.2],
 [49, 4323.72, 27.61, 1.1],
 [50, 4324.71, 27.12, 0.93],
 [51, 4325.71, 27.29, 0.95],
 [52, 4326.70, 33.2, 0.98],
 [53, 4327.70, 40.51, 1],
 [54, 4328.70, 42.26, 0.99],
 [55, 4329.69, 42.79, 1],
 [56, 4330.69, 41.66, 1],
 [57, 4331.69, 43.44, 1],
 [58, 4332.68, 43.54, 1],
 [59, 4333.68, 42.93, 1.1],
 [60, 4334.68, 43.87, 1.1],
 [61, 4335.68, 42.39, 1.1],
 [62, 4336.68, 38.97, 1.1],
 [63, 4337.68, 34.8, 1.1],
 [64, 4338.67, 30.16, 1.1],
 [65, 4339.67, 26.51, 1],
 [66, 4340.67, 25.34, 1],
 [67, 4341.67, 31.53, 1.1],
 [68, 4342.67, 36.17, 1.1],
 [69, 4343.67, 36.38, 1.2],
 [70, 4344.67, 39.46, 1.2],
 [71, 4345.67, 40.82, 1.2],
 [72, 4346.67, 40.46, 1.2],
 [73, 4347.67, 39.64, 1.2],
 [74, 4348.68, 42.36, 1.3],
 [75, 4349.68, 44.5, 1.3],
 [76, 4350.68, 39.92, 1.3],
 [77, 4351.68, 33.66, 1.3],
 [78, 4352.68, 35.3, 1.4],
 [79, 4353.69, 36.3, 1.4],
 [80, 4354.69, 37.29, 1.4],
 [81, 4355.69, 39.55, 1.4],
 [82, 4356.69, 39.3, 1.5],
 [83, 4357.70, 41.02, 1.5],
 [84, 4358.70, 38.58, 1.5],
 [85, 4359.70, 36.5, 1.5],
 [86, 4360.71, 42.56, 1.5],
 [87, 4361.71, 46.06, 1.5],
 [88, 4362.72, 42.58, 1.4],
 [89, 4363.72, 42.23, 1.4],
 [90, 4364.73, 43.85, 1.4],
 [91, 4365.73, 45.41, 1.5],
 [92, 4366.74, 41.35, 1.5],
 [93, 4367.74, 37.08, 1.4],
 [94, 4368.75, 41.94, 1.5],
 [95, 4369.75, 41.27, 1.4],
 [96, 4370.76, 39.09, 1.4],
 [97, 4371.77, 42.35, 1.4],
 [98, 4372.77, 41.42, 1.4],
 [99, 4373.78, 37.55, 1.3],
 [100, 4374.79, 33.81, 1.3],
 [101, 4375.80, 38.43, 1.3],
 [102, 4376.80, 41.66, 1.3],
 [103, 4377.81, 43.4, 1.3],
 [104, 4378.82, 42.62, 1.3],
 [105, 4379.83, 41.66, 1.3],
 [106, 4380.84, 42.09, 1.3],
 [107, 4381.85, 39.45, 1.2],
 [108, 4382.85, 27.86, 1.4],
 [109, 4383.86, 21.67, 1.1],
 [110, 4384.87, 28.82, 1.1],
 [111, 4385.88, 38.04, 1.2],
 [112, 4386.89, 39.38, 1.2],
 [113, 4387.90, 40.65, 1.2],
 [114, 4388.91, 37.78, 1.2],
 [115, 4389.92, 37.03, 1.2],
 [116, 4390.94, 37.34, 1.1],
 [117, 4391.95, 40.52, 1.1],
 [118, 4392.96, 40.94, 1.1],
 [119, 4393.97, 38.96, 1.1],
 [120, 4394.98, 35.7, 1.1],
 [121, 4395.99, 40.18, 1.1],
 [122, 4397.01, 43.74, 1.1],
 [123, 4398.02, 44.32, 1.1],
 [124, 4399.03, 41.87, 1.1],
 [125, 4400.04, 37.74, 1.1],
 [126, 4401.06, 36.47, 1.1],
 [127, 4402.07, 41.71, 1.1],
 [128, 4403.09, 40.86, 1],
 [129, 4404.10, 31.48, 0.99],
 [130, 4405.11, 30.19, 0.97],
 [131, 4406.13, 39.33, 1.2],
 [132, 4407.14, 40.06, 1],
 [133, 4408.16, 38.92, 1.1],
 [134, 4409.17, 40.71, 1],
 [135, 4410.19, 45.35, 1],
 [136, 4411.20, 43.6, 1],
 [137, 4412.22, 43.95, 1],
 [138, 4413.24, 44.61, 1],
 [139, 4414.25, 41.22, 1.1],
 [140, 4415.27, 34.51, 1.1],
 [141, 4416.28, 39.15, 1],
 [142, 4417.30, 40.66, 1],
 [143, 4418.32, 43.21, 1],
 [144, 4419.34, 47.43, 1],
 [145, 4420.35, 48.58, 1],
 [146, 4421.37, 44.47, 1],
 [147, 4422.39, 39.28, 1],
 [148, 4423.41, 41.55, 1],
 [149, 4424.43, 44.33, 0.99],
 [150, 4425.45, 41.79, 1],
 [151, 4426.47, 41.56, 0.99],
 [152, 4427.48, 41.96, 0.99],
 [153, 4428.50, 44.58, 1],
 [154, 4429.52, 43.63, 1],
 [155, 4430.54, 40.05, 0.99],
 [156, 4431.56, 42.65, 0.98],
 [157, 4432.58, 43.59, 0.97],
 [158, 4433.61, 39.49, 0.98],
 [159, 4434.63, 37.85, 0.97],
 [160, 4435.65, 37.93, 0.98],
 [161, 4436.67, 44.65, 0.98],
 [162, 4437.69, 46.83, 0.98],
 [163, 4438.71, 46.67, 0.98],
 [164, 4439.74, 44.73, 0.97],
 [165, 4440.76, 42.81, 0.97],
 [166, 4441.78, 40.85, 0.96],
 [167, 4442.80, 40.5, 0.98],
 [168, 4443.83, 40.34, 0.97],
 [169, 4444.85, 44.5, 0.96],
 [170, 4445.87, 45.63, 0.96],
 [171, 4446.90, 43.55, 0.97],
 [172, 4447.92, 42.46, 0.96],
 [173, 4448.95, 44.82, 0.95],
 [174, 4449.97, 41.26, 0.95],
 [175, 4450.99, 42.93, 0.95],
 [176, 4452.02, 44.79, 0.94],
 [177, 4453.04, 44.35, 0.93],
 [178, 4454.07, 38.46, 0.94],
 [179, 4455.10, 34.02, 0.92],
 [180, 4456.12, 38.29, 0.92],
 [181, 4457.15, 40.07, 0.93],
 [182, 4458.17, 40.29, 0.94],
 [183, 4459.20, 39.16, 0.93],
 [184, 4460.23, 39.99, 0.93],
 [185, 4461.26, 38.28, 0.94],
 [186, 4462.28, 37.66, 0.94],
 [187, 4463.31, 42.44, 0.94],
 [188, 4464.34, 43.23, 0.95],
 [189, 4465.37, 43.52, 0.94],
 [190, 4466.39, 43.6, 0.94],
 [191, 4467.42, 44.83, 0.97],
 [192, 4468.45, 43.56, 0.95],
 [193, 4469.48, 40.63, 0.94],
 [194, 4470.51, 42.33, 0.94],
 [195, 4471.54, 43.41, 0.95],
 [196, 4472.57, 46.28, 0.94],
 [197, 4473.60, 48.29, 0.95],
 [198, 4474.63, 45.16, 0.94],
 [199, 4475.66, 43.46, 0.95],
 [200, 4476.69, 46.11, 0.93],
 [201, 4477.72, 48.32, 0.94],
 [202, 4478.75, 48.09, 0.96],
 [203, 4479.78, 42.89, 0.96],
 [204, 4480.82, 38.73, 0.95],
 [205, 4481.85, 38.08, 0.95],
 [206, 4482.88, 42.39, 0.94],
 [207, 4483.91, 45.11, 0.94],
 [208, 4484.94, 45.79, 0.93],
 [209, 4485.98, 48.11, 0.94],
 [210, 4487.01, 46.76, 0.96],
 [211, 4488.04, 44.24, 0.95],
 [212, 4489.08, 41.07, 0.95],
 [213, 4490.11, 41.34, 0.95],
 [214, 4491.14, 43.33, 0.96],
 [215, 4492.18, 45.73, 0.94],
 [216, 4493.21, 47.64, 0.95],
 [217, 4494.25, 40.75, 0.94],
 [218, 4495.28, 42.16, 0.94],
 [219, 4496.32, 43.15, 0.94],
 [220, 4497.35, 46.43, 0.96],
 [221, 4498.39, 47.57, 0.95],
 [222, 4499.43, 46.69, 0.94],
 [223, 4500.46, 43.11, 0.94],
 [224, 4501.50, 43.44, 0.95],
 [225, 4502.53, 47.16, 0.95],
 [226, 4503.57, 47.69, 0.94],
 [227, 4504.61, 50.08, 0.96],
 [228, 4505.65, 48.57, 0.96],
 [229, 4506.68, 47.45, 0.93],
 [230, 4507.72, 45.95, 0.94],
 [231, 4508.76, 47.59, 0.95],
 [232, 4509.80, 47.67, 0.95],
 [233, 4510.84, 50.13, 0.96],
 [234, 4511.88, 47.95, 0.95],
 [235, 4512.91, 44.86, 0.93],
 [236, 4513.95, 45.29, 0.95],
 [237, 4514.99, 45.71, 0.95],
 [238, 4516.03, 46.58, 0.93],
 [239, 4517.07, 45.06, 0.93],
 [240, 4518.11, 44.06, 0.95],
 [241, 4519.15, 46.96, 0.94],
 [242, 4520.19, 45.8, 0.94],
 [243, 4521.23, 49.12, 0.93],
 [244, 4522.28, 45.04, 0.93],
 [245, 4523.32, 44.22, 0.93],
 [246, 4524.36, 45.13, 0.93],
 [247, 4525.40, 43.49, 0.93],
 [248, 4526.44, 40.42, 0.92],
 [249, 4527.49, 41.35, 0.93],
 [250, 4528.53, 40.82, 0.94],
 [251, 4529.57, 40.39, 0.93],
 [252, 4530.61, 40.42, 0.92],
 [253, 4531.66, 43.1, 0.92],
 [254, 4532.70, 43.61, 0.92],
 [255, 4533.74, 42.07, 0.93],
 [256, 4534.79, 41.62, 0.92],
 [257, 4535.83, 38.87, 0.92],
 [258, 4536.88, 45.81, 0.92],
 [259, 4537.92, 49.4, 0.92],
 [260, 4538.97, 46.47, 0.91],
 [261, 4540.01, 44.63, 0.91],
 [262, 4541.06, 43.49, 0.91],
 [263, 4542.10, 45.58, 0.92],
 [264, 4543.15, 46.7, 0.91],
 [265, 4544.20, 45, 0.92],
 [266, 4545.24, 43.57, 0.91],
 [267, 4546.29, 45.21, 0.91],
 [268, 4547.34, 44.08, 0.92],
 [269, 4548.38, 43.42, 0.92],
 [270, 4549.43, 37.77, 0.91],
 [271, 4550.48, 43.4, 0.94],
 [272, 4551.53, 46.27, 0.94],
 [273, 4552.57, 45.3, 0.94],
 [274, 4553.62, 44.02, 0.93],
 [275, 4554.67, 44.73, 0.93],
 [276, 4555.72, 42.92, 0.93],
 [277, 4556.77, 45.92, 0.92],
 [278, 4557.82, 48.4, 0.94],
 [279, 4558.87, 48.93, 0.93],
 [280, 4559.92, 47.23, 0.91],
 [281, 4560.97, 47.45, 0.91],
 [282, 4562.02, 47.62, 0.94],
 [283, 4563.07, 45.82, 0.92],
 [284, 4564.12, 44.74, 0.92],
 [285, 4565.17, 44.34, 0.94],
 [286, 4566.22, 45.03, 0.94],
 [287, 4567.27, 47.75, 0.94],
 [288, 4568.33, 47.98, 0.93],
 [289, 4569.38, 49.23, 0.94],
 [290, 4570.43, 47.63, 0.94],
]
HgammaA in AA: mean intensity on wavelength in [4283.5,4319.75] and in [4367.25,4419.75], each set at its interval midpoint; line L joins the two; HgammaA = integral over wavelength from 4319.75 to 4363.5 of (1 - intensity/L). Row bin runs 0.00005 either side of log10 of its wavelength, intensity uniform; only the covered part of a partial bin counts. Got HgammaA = -4.2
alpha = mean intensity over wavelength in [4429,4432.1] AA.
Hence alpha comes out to 42.1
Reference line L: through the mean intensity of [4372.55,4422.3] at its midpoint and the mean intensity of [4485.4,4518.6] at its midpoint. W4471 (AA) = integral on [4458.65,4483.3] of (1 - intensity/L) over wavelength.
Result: 0.5 AA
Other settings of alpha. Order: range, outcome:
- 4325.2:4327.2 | 30.2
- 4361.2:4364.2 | 43.7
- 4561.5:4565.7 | 45.7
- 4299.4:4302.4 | 24.6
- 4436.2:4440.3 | 45.7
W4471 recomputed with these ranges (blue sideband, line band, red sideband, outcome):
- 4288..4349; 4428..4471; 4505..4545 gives -1.0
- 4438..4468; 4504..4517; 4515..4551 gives -1.2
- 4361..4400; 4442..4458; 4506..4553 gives 0.1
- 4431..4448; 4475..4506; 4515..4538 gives -1.1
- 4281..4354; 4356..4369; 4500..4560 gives -1.6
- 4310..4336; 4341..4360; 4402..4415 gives 0.2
